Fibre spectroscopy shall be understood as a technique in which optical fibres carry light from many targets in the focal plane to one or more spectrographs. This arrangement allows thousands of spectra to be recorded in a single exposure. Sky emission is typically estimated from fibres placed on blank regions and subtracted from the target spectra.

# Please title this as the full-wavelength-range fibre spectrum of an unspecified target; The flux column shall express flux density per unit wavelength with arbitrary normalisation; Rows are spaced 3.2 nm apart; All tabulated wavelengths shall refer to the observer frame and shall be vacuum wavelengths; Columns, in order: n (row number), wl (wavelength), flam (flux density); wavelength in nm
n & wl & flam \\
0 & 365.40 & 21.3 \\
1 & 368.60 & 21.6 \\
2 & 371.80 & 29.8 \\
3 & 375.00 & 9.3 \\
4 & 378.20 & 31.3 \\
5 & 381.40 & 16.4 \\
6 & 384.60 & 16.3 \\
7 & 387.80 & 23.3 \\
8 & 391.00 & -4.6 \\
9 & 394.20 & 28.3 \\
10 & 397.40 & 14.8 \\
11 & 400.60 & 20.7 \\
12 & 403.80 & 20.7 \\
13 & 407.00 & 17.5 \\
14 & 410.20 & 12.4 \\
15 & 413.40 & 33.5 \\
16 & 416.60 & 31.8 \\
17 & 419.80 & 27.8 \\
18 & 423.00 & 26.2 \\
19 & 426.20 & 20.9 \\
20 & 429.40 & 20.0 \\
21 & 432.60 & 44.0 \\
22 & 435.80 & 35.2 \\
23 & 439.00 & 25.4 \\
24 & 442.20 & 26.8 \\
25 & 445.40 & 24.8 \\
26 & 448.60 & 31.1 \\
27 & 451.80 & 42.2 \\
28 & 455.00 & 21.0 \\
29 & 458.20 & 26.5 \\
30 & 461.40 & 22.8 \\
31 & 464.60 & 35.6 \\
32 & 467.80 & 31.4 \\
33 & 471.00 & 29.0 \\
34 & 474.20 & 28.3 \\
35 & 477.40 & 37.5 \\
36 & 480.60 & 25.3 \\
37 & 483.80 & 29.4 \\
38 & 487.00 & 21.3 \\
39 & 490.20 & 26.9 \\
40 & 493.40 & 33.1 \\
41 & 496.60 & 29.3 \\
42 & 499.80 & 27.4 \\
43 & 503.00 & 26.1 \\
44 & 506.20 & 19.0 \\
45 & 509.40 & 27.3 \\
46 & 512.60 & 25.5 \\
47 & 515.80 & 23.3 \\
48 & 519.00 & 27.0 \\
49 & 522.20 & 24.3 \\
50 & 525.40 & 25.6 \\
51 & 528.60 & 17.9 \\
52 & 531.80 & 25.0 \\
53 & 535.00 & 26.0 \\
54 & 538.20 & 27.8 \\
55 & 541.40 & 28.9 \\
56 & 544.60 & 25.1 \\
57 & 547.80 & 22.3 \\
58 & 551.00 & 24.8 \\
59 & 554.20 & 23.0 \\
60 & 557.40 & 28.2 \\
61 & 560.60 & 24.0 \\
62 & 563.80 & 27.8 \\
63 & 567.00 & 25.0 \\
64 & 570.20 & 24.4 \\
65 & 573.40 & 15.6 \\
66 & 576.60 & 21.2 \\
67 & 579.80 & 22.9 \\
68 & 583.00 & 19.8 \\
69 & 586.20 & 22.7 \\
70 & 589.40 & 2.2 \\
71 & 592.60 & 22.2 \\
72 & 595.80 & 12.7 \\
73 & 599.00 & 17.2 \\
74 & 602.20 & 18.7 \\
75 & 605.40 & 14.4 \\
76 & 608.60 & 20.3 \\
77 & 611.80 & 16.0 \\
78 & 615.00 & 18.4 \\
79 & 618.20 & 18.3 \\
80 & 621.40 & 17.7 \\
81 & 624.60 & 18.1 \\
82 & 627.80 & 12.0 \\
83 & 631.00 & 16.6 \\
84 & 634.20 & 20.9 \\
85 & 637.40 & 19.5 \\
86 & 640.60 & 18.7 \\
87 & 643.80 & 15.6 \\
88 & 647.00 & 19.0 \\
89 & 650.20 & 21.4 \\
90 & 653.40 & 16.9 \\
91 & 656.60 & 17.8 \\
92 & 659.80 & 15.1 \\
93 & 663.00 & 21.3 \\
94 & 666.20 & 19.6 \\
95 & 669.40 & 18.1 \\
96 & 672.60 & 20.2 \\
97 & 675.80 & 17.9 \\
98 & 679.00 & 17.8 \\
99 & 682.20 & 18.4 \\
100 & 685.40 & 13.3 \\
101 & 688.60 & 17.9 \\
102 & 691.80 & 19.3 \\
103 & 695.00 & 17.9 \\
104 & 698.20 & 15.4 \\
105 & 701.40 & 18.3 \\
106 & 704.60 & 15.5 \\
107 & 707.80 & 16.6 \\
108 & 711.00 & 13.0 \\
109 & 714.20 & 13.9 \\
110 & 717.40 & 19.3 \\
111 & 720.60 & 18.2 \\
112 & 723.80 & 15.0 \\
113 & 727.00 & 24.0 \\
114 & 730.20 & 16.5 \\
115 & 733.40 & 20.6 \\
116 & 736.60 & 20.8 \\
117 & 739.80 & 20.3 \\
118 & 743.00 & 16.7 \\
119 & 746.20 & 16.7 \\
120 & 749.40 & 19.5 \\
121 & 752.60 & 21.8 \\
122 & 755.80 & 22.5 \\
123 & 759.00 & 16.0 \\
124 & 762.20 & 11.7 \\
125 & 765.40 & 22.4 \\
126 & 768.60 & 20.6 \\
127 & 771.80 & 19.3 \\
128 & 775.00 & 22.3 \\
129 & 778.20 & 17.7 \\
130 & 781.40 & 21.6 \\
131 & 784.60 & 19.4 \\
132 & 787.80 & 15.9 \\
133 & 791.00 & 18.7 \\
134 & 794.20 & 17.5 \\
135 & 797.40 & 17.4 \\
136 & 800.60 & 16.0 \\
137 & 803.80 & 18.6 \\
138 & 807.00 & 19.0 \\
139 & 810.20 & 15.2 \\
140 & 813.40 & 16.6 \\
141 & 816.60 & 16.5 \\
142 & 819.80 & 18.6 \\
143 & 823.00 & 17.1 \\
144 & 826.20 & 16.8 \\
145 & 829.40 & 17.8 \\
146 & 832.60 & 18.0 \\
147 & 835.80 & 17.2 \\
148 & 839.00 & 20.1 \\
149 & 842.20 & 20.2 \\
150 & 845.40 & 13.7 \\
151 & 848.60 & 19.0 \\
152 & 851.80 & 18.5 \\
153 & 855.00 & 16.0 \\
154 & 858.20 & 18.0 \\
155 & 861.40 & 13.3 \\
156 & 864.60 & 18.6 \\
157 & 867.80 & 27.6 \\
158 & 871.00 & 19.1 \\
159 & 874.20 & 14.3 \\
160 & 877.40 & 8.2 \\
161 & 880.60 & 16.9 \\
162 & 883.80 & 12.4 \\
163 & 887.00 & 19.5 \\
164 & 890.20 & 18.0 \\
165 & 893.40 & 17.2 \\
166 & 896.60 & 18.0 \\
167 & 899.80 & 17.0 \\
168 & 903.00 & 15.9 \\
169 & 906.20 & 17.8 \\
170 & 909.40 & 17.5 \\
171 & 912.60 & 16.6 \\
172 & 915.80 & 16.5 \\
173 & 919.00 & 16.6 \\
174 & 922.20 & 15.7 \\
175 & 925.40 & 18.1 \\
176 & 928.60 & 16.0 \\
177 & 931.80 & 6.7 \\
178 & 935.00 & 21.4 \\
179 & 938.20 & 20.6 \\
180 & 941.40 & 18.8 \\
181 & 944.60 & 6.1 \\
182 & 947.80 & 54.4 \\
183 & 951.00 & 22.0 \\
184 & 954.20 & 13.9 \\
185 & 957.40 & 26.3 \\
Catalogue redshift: 1.54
